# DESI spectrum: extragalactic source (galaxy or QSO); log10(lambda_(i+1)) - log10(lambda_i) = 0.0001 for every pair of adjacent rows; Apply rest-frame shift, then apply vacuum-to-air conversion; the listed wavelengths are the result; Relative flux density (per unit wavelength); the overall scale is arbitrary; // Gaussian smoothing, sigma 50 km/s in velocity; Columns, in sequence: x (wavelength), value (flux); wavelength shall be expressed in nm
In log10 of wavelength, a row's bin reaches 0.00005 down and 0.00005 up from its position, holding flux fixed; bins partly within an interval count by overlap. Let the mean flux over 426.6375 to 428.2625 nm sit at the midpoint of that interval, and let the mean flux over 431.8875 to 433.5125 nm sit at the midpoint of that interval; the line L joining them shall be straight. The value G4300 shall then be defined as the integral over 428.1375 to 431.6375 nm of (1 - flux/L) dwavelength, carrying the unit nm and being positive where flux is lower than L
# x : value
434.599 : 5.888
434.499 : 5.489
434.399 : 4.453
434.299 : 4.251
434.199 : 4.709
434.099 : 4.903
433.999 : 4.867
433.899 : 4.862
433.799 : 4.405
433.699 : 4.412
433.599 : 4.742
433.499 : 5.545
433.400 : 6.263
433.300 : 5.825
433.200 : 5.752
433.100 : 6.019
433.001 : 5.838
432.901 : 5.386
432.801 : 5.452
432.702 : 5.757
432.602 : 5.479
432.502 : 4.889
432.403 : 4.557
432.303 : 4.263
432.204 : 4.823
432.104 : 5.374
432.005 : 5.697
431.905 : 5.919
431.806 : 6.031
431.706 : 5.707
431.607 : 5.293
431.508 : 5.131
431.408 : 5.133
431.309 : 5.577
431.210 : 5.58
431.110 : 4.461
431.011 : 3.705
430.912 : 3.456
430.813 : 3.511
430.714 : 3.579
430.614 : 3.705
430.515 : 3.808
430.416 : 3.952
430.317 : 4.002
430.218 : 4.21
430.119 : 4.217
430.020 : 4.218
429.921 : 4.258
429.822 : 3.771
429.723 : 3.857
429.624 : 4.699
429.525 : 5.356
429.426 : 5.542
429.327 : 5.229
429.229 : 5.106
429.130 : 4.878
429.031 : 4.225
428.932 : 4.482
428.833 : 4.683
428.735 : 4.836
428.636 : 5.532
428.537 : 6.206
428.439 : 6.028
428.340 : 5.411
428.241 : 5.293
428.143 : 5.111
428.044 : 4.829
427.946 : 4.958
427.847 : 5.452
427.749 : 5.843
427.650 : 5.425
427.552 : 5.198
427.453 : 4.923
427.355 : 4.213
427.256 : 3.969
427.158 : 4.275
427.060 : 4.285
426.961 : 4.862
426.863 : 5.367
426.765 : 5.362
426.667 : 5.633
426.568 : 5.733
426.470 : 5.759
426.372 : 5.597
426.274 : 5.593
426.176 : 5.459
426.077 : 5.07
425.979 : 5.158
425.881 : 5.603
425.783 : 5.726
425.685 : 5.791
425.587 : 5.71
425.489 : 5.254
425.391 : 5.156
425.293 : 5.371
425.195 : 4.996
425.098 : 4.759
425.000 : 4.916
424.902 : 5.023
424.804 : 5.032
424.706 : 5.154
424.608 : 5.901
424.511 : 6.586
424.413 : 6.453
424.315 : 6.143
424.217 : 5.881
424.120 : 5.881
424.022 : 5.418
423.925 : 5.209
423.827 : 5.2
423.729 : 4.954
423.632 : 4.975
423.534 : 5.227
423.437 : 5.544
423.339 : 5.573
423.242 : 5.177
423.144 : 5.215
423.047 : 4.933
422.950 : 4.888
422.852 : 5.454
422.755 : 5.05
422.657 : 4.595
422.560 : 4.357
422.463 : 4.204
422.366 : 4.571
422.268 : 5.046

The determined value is 0.36 nm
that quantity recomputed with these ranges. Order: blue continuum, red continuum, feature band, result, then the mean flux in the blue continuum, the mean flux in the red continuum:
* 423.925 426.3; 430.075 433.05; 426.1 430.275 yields 0.15 nm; 5.49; 4.82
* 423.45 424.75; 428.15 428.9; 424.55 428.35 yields 0.20 nm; 5.62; 5.39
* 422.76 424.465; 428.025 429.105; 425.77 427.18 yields -0.01 nm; 5.41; 5.15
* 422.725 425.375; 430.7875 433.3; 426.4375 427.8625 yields 0.06 nm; 5.37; 5.18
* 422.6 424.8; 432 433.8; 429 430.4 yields 0.21 nm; 5.42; 5.3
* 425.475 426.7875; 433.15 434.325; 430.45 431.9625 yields 0.15 nm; 5.54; 5.06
